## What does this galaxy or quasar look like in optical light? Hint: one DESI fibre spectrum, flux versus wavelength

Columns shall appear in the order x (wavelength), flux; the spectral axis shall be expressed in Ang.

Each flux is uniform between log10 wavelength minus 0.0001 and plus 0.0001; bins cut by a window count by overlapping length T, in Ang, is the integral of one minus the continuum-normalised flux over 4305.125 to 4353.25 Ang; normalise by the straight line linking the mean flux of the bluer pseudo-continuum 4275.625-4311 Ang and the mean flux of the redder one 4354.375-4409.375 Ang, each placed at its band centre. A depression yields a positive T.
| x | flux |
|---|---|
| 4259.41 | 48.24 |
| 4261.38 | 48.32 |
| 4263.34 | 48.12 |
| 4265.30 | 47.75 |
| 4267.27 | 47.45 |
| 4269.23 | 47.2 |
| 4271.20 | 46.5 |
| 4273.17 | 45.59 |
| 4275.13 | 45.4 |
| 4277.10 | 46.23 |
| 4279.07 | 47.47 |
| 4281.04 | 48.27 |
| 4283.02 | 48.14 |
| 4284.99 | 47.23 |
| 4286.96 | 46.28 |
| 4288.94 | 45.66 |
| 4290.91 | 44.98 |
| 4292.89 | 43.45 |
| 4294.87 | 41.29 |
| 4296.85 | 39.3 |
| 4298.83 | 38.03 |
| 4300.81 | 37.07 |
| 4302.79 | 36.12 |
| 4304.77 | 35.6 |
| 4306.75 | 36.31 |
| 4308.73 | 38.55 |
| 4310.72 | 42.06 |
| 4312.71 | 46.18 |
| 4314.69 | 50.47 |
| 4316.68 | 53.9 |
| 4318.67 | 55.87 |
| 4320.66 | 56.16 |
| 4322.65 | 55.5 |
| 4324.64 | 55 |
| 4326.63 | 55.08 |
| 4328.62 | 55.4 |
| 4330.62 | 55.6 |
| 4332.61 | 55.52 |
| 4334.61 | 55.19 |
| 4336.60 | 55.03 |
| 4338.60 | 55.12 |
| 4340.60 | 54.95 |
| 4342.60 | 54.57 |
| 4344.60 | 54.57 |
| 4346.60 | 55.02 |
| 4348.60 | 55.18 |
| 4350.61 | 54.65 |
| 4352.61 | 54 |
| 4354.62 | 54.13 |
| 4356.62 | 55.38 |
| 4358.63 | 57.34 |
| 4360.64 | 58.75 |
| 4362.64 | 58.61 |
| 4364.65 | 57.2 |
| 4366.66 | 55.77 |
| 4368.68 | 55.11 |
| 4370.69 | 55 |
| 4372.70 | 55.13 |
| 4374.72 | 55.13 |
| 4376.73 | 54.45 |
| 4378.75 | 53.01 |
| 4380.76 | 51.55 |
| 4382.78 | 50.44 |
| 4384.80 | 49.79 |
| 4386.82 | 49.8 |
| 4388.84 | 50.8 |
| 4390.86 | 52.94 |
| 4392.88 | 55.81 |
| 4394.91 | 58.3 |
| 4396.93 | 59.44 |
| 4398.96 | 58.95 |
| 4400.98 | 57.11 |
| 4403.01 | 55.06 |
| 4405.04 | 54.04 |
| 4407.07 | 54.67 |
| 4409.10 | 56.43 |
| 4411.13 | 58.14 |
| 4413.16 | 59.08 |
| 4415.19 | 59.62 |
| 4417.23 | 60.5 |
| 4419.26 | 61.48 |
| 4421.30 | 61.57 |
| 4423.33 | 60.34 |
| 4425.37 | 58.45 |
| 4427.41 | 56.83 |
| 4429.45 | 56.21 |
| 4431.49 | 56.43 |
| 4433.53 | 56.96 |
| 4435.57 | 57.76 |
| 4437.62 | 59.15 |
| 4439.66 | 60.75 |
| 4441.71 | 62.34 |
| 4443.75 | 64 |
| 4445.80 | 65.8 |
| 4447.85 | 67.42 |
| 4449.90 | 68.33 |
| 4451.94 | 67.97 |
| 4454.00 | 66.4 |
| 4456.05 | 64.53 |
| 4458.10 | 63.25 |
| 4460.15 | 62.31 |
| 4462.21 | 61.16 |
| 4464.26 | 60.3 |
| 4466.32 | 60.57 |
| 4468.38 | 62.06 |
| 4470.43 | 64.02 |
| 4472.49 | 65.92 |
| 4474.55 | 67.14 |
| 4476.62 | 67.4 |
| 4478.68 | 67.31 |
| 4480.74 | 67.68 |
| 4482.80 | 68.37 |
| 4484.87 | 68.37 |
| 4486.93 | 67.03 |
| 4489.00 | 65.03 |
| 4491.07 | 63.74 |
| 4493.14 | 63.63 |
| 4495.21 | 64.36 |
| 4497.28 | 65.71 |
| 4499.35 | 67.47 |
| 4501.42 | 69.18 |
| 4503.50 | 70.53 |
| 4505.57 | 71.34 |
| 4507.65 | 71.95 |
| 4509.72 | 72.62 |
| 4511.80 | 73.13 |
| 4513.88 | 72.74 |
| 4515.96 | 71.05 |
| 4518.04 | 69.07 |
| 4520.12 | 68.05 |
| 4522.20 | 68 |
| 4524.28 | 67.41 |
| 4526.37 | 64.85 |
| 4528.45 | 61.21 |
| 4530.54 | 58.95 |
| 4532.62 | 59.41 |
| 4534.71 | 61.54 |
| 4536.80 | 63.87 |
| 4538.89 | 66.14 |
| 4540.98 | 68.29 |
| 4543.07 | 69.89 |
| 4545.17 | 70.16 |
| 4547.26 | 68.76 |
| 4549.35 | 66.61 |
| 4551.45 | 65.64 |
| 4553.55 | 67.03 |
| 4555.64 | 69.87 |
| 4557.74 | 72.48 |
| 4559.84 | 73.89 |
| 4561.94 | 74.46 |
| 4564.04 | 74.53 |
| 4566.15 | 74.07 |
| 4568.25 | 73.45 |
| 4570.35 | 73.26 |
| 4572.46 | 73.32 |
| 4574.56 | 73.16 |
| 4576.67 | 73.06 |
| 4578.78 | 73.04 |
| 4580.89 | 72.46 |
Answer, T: -4.8 Ang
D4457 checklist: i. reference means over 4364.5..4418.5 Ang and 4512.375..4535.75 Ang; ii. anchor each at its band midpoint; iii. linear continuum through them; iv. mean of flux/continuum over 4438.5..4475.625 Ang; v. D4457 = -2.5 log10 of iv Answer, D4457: -0.06 mag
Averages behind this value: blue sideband 55.3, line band 64.1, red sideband 65.8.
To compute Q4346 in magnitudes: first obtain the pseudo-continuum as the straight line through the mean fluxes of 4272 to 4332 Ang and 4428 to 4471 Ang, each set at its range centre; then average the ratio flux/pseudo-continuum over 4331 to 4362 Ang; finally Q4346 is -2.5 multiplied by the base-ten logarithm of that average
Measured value -0.08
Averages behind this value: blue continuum 46.5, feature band 55.4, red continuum 62.2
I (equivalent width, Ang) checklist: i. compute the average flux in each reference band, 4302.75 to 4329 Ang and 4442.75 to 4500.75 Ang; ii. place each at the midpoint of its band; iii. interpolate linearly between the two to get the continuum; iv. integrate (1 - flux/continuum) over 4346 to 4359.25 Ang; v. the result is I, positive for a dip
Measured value -0.7 Ang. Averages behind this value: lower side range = 48.3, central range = 55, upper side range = 65.3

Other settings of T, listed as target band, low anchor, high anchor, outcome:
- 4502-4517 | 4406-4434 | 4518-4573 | -1.5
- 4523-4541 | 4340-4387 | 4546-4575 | 1.5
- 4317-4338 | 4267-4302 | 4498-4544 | -2.8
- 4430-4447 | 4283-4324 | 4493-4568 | -0.4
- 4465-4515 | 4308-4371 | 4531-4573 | -2.0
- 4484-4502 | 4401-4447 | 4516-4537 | -0.9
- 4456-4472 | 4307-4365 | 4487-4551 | 0.2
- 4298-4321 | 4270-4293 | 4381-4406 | 2.3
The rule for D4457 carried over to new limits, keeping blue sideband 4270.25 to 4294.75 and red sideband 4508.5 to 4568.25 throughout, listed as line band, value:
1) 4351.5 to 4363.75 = -0.07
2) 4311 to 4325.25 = -0.07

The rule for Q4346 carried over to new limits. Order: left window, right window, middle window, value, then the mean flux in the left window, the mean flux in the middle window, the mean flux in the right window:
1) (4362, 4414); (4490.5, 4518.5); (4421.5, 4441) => 0.04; 55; 58.3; 69.1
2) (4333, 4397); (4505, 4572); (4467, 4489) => -0.04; 54.7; 66.4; 68.9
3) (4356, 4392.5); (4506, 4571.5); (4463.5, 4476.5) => -0.02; 54.2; 63.6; 68.8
